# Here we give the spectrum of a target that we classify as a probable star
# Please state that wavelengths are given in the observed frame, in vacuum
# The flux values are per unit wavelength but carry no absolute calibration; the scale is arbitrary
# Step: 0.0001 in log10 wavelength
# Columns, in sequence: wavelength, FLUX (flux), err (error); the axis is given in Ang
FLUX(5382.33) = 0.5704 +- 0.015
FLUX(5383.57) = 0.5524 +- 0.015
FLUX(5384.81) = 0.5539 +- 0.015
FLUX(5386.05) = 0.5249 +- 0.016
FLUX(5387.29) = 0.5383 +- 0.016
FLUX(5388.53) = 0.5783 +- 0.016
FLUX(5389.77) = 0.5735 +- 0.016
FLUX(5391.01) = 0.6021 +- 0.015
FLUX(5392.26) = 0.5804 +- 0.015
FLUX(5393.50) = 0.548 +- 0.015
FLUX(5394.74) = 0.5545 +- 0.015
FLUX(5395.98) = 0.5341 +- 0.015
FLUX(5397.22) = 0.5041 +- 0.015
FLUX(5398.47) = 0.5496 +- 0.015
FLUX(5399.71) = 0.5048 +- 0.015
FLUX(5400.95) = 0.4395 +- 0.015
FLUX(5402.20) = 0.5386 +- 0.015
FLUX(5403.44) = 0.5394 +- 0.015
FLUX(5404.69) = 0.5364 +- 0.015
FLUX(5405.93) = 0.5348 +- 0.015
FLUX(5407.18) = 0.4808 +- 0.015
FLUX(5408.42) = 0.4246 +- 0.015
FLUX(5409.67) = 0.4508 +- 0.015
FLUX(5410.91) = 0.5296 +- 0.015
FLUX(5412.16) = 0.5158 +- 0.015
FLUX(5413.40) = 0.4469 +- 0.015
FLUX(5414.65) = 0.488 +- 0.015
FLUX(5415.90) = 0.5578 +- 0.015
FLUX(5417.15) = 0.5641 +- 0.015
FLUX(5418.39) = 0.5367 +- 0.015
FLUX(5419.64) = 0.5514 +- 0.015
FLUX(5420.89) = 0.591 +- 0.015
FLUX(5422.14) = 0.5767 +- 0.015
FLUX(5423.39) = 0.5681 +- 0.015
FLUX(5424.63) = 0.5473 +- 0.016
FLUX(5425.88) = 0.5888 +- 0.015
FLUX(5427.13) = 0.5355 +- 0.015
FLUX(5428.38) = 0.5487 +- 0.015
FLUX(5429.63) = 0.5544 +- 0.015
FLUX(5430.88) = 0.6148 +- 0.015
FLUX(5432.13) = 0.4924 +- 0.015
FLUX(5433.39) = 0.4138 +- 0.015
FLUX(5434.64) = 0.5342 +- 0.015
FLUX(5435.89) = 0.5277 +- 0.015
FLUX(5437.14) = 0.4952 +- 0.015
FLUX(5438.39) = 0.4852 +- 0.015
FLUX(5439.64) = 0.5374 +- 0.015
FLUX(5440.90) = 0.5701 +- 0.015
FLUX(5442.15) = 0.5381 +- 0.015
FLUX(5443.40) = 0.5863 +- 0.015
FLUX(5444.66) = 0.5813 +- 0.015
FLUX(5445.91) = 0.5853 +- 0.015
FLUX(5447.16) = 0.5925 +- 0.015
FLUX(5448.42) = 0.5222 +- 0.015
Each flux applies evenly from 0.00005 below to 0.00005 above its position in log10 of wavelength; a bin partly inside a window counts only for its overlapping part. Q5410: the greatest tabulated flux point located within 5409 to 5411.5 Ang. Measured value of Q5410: 0.5296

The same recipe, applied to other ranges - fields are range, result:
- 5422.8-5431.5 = 0.6148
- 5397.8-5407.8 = 0.5496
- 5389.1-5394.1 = 0.6021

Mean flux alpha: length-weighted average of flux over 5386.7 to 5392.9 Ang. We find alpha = 0.574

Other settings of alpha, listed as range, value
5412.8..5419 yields 0.519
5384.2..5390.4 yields 0.554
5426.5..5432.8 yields 0.548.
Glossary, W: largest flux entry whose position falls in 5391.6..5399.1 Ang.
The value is 0.5804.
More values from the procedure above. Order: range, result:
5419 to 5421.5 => 0.591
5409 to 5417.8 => 0.5641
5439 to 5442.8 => 0.5701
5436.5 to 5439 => 0.4952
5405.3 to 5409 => 0.5348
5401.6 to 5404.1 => 0.5394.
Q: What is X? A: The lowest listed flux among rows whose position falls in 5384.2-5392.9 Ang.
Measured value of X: 0.5249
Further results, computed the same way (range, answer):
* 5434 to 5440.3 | 0.4852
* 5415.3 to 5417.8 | 0.5578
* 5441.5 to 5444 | 0.5381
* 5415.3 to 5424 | 0.5367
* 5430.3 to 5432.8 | 0.4924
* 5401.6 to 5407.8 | 0.4808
